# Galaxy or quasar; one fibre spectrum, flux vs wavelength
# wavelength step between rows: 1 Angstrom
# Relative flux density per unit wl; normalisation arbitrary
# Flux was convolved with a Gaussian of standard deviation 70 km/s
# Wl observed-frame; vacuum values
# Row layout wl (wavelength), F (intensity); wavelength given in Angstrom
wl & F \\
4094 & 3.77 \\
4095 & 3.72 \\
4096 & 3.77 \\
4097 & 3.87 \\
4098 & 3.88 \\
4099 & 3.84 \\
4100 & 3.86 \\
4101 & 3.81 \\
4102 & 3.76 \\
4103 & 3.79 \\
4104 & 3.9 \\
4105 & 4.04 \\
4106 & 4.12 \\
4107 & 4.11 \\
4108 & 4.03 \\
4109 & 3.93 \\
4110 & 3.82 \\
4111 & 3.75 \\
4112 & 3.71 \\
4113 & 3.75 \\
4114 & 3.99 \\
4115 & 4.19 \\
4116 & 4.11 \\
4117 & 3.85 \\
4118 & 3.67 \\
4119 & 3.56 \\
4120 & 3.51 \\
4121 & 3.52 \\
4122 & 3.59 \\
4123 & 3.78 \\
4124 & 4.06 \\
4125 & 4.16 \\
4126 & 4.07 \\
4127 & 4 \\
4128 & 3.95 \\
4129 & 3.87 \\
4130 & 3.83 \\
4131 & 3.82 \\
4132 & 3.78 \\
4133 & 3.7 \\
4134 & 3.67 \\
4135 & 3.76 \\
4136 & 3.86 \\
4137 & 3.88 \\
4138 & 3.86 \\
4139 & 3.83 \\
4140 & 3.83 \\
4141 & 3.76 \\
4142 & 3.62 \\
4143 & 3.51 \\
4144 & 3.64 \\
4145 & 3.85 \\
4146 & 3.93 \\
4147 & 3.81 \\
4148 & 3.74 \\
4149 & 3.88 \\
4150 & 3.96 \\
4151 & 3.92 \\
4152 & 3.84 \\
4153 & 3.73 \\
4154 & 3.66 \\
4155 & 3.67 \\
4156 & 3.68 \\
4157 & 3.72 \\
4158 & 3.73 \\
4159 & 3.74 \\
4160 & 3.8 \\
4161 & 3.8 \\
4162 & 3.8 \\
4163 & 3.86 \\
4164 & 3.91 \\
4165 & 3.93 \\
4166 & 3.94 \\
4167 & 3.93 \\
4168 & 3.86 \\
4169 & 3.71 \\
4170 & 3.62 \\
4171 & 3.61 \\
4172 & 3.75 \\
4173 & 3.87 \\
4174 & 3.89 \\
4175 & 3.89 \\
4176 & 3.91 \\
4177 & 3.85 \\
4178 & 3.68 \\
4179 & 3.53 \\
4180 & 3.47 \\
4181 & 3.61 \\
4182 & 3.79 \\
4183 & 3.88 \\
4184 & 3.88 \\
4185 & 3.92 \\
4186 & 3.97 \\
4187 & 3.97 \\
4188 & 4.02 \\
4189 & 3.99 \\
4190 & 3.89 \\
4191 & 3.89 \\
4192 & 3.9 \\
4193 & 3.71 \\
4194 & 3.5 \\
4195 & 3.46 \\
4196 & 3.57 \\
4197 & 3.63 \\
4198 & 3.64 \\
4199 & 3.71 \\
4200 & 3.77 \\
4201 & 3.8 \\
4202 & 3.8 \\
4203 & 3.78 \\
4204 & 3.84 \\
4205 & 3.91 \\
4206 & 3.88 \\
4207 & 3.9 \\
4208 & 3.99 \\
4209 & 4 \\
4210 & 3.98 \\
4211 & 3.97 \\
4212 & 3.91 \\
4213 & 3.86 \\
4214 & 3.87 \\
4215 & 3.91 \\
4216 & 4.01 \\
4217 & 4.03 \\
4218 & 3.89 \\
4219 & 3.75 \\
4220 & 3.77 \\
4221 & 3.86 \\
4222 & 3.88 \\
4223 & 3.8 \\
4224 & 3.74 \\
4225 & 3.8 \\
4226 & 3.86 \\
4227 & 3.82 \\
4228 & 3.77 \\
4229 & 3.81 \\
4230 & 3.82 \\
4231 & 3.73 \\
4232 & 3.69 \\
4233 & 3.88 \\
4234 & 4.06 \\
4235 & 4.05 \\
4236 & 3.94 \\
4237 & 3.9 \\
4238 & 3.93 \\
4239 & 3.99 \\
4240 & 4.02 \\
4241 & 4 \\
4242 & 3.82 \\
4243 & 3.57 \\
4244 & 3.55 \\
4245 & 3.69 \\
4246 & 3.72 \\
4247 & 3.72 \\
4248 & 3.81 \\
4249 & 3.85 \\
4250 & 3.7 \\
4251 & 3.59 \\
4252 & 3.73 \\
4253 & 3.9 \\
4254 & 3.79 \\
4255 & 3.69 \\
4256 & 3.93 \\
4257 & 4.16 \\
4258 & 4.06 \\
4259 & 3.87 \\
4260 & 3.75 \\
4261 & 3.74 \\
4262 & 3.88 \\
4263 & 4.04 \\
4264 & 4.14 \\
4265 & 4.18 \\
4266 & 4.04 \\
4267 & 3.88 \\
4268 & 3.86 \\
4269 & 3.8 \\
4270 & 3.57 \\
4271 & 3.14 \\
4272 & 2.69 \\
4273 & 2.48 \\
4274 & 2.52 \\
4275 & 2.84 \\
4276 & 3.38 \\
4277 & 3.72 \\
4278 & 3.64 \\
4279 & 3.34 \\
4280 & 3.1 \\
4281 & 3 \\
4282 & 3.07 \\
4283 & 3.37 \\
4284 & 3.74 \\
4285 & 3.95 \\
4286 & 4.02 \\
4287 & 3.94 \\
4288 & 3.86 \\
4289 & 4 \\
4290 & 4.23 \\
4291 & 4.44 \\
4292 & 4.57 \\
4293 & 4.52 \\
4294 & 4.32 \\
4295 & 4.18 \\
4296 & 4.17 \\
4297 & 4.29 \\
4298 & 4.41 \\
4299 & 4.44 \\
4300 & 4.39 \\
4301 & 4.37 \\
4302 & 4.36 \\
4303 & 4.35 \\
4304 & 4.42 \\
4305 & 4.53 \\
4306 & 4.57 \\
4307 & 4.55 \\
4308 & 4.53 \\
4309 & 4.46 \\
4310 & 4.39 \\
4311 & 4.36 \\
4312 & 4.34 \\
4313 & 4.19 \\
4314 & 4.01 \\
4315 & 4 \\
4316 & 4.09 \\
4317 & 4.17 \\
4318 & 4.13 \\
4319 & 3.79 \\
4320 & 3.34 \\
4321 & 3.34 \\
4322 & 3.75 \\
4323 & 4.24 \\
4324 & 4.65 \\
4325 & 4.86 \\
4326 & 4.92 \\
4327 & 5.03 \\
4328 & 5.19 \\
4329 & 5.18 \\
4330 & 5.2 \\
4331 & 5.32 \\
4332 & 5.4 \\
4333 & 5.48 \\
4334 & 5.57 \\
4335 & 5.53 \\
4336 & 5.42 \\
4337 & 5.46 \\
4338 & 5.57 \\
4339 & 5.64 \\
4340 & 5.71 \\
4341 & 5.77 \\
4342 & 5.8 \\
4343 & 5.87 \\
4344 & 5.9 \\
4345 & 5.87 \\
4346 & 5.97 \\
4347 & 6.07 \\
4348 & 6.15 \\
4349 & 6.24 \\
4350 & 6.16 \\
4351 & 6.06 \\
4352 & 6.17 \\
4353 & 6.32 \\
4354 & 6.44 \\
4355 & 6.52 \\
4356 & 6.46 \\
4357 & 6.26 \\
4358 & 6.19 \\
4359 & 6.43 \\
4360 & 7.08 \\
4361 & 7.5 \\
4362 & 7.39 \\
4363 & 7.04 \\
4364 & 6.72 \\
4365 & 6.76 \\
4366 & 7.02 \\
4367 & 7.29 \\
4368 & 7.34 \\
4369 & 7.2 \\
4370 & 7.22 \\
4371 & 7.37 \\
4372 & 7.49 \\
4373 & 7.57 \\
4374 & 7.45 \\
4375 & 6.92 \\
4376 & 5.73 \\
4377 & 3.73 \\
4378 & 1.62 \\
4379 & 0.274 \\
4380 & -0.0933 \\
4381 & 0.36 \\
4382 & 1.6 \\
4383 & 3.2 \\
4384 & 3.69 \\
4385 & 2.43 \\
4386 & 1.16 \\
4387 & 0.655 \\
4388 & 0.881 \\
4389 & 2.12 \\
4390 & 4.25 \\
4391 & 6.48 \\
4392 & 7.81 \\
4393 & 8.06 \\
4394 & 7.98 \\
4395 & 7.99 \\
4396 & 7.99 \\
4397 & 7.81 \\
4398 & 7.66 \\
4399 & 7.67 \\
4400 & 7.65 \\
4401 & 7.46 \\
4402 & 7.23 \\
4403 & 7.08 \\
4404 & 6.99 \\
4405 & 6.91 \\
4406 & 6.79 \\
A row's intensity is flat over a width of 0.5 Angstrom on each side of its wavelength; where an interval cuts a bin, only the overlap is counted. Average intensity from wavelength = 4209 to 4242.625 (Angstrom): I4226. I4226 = 3.88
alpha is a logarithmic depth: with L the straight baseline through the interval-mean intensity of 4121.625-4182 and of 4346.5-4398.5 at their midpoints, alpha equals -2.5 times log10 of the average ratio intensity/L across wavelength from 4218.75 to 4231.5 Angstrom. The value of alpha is 0.16 mag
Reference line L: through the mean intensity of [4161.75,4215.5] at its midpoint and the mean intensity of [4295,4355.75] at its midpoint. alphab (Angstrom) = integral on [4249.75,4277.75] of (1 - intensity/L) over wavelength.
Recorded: 5.1 Angstrom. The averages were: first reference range 3.82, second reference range 4.99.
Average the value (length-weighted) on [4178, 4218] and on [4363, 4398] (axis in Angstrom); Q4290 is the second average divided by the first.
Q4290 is 1.3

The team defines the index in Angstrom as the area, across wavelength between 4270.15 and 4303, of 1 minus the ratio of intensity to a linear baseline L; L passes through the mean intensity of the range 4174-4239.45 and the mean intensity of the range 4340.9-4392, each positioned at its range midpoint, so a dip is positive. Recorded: 5.8 Angstrom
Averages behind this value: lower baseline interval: 3.83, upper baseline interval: 5.32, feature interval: 3.77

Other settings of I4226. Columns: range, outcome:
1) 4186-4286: 3.75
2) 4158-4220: 3.82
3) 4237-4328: 3.95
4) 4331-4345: 5.62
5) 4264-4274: 3.5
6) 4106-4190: 3.82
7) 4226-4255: 3.81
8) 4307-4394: 5.14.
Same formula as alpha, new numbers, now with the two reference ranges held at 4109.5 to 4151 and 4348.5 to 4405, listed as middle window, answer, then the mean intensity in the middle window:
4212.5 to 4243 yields 0.18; 3.87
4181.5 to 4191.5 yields 0.09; 3.92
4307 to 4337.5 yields 0.16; 4.61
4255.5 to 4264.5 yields 0.22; 3.95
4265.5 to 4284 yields 0.44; 3.31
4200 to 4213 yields 0.14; 3.89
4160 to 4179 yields 0.09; 3.81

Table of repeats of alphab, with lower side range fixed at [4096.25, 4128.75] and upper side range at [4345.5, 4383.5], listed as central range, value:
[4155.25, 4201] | 6.1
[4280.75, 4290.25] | 2.7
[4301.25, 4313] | 2.0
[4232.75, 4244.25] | 2.2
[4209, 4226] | 2.9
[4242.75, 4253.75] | 2.6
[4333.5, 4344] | -0.1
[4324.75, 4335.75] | 0.5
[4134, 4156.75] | 1.9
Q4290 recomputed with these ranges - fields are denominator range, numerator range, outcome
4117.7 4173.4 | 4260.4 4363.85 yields 1.24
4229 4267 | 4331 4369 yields 1.61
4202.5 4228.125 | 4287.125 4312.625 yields 1.12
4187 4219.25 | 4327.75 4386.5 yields 1.44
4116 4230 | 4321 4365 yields 1.52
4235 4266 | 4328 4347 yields 1.45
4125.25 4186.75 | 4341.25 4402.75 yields 1.51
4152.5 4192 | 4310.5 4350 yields 1.32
